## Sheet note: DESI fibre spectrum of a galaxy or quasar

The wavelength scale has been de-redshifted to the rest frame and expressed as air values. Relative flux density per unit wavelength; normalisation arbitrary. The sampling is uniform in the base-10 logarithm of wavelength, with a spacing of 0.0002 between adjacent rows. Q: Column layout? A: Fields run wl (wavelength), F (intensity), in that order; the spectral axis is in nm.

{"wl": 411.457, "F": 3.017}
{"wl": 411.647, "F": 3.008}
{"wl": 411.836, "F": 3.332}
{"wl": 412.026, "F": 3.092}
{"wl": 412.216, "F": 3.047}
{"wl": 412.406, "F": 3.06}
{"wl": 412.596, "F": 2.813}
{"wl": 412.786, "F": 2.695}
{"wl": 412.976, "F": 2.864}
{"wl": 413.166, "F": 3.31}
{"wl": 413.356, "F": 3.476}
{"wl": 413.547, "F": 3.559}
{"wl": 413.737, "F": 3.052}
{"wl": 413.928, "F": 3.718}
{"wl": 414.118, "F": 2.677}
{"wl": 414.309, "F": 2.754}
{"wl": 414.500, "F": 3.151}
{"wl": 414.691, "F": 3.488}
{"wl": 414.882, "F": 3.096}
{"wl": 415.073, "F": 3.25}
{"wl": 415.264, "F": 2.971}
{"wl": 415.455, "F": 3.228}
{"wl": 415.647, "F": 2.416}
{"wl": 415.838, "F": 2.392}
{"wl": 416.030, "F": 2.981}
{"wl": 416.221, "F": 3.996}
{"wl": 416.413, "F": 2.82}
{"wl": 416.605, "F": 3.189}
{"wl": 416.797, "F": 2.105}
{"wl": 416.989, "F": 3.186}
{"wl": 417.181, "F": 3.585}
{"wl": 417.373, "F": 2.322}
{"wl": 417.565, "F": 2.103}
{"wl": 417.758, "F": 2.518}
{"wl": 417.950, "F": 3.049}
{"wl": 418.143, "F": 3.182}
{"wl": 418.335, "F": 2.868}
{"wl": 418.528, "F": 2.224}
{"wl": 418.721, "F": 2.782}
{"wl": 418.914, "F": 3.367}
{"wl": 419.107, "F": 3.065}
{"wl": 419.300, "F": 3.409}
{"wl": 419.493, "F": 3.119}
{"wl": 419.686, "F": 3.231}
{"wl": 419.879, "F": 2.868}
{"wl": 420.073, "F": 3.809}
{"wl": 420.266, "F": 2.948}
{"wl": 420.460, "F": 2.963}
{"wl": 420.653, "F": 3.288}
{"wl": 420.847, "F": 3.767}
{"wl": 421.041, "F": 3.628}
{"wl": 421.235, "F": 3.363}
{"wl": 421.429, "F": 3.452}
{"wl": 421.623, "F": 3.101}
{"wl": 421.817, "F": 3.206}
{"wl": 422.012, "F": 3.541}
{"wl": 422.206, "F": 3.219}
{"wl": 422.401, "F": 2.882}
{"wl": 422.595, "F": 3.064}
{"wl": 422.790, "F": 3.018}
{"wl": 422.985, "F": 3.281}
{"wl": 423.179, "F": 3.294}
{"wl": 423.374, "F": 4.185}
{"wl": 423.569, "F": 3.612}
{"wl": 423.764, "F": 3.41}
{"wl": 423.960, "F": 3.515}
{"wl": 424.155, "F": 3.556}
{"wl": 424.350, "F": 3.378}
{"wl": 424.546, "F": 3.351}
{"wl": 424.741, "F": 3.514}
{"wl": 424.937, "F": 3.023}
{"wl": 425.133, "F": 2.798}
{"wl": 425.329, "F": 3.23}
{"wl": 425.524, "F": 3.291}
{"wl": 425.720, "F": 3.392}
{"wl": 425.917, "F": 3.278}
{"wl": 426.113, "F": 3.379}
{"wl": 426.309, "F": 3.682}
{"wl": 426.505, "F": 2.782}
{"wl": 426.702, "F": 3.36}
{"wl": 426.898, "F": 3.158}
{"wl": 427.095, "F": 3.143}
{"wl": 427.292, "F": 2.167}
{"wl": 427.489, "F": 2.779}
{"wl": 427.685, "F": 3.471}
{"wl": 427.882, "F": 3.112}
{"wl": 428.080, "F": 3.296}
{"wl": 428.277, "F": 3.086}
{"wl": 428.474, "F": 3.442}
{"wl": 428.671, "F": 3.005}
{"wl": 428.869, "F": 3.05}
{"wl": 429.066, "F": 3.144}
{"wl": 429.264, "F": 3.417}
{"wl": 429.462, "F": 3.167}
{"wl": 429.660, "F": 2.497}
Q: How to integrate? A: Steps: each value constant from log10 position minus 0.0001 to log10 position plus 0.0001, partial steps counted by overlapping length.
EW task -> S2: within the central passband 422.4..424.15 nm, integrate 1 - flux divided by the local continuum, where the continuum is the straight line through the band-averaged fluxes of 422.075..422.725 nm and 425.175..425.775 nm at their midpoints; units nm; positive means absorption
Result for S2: -0.15 nm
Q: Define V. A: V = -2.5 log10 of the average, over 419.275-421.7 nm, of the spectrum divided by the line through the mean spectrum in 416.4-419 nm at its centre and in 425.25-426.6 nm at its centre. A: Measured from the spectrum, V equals -0.12 mag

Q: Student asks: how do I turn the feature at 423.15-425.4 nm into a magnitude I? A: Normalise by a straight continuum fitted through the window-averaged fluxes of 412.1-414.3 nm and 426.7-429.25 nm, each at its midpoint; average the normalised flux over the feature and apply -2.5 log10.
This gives -0.10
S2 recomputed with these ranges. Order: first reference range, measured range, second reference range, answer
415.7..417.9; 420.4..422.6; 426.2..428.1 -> -0.27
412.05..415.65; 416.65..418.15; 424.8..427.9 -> 0.18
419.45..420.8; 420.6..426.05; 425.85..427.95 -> -0.32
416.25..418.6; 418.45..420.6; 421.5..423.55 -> -0.05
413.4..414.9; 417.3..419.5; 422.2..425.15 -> 0.29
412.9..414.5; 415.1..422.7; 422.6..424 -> 0.61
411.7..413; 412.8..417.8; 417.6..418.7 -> -0.25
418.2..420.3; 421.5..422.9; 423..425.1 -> 0.06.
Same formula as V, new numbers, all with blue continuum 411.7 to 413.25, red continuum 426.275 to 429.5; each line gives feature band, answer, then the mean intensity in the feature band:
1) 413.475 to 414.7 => -0.05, 3.17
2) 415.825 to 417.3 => 0.00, 3.06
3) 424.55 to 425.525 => -0.03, 3.18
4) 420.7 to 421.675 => -0.13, 3.47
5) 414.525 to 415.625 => -0.04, 3.15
